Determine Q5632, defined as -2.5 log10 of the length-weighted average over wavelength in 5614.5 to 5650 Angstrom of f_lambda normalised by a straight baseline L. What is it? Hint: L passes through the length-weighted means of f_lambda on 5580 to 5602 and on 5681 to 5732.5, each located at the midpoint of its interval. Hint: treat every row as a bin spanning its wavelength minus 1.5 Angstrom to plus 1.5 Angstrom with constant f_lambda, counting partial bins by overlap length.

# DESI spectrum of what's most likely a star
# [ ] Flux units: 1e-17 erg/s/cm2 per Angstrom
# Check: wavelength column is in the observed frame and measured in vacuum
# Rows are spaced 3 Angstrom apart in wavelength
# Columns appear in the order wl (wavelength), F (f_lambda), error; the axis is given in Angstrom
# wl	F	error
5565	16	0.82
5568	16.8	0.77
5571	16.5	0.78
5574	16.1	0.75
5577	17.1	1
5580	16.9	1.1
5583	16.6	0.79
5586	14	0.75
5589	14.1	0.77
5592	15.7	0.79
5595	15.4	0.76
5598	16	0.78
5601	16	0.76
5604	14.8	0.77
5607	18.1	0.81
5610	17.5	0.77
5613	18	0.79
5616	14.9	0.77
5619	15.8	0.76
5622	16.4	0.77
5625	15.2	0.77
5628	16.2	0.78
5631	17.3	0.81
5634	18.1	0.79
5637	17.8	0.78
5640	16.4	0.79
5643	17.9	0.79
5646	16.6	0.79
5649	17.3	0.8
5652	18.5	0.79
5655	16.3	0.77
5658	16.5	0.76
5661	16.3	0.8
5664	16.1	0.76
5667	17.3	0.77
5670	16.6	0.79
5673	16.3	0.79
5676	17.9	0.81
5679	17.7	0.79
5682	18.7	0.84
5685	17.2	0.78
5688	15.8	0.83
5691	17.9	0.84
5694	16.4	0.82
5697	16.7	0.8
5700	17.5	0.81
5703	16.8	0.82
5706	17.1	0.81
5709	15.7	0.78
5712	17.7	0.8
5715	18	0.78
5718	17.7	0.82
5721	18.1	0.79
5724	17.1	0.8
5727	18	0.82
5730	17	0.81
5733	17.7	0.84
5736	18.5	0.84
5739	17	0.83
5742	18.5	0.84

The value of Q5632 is -0.035 mag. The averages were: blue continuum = 15.5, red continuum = 17.3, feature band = 16.6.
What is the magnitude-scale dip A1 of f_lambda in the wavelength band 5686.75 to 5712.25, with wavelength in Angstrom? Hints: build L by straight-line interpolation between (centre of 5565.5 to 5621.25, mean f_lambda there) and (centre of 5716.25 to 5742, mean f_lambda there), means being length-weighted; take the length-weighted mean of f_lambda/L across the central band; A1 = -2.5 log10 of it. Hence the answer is 0.03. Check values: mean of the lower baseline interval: 16.1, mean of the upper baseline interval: 17.7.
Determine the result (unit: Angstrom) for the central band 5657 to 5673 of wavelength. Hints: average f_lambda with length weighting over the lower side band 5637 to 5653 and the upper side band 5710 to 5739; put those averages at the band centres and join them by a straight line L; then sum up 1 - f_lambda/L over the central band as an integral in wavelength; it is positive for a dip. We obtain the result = 0.8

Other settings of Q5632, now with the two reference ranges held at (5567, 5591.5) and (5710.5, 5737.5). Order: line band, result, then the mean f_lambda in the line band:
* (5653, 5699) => 0.01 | 16.9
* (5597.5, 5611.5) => -0.01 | 16.5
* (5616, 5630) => 0.05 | 15.8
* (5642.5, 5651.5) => -0.03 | 17.3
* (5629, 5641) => -0.05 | 17.4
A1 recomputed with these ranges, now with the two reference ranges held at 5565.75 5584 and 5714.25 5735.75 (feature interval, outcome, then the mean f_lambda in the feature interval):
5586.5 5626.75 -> 0.06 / 15.9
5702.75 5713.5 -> 0.05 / 16.8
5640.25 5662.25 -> 0.01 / 17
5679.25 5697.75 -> 0.02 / 17.2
